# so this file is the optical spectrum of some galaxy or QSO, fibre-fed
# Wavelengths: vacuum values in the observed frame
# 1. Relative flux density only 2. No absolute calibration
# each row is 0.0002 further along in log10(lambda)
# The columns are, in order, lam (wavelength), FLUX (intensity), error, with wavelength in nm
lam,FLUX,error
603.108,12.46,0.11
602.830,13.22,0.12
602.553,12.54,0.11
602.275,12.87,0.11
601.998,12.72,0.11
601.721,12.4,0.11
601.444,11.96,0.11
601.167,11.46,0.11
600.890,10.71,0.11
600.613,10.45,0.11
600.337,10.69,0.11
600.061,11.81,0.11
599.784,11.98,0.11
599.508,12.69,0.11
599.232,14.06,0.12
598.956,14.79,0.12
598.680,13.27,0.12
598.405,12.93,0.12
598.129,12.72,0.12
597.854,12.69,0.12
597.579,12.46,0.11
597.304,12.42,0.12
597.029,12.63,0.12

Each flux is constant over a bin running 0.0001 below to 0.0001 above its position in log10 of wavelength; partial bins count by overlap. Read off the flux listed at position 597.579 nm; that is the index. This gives 12.46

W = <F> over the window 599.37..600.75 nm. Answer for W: 11.5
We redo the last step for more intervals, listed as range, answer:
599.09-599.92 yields 12.9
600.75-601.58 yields 11.4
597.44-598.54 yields 12.7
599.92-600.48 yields 11.2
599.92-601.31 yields 11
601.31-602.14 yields 12.4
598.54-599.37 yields 14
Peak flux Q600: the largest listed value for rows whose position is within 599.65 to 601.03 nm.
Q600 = 11.98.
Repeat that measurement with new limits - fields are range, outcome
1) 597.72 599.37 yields 14.79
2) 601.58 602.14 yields 12.72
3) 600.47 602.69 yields 12.87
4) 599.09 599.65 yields 14.06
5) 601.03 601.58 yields 11.96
